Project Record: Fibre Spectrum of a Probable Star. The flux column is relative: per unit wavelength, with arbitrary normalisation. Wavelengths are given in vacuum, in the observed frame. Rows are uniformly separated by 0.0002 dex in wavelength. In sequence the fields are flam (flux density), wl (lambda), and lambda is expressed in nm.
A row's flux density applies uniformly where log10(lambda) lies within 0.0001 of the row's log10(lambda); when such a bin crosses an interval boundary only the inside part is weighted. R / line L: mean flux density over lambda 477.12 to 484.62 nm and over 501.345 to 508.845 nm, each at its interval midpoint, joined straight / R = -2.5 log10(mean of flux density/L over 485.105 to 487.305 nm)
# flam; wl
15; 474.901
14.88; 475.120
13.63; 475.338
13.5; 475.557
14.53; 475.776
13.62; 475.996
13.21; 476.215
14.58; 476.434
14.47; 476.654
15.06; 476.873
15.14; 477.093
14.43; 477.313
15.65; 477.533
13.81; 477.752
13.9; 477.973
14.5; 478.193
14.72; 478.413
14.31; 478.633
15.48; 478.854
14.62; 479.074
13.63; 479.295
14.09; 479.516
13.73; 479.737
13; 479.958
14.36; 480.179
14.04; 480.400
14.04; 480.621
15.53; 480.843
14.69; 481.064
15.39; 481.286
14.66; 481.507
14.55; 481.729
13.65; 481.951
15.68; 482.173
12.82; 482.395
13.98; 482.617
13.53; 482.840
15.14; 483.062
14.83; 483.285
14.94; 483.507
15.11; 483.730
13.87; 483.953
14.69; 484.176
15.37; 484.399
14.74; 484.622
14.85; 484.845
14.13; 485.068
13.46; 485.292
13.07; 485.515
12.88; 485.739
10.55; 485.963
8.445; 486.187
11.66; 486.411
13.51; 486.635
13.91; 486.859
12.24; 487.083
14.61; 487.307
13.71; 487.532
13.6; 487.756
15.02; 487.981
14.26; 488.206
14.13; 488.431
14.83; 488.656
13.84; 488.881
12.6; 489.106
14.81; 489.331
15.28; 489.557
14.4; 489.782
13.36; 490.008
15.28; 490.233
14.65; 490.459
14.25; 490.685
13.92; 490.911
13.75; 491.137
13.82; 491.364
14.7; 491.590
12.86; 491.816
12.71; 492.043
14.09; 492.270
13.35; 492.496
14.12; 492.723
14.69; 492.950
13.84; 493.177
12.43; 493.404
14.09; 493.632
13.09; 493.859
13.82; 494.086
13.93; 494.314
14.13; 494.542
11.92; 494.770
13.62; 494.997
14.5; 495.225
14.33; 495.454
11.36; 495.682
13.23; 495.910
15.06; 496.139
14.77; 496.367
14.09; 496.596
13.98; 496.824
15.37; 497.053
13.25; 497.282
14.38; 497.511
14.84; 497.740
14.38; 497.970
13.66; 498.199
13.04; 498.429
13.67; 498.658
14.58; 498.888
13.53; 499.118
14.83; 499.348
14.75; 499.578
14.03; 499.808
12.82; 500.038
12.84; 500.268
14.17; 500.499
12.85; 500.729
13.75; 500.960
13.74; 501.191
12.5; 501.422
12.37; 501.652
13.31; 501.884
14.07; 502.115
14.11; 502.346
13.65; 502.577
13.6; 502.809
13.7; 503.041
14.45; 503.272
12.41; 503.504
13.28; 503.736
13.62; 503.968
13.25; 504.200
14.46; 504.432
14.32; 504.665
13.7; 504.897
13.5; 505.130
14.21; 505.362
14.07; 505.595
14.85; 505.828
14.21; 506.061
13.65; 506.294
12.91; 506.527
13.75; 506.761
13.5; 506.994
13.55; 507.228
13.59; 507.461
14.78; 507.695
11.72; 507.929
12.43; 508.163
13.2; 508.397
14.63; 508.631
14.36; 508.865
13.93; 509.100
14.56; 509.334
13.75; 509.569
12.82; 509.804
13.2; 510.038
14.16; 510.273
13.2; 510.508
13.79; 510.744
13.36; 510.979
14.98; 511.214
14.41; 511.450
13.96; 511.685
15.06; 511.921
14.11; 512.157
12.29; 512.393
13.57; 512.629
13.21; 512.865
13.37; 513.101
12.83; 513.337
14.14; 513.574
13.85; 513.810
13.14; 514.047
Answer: 0.15 mag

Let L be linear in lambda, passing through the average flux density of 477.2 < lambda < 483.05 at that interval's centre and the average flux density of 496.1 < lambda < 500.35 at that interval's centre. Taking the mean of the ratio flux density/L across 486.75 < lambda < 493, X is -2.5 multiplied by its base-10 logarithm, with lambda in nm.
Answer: 0.01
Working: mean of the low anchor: 14.4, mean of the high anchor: 14.1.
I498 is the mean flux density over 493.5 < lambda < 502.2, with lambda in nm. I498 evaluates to 13.7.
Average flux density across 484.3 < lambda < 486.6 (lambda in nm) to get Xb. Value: 12.9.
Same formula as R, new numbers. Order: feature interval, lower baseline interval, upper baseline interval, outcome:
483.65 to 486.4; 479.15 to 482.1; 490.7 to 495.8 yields 0.06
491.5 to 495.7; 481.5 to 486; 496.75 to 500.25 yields 0.04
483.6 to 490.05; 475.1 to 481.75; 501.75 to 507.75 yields 0.04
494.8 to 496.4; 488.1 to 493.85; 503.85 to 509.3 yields 0.02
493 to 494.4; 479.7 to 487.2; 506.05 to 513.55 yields 0.02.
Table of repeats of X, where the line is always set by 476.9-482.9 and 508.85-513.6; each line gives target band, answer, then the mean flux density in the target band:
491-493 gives 0.03 mag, 13.8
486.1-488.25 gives 0.09 mag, 13.1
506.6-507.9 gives 0.01 mag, 13.7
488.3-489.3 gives 0.02 mag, 13.9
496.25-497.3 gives -0.03 mag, 14.4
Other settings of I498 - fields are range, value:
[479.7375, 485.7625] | 14.3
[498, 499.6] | 14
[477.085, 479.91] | 14.4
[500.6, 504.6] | 13.5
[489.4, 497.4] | 13.9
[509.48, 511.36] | 13.7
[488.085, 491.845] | 14.2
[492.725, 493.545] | 13.7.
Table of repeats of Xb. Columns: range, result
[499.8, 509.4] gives 13.6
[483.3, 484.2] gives 14.7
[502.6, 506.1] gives 13.8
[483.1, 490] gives 13.8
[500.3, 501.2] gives 13.5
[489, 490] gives 14.2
